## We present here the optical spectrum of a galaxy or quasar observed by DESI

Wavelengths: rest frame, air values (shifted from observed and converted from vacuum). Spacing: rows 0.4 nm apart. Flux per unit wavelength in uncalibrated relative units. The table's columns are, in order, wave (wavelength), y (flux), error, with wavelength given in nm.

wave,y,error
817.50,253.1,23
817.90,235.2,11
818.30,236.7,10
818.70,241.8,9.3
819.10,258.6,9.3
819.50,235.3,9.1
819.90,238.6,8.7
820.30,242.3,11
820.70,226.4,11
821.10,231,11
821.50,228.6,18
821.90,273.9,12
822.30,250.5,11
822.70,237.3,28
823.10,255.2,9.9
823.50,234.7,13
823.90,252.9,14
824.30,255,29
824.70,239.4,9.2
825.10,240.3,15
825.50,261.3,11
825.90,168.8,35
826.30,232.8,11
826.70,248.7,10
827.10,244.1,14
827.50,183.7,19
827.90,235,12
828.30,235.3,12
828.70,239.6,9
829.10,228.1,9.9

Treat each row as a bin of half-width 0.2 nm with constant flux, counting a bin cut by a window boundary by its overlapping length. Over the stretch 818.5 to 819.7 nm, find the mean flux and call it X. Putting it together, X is 245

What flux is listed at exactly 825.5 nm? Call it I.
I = 261.3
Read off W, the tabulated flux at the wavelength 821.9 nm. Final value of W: 273.9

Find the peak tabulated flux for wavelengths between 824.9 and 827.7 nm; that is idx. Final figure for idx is 261.3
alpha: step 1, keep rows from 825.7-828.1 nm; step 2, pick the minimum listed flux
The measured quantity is 168.8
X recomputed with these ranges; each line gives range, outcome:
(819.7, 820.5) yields 240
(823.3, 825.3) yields 244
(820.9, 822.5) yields 246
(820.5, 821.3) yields 229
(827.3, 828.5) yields 218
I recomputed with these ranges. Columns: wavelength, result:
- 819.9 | 238.6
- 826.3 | 232.8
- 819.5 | 235.3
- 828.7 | 239.6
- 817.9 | 235.2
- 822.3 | 250.5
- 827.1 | 244.1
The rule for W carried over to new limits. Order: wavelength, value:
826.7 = 248.7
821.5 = 228.6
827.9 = 235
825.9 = 168.8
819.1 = 258.6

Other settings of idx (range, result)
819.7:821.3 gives 242.3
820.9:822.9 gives 273.9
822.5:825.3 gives 255.2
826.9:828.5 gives 244.1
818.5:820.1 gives 258.6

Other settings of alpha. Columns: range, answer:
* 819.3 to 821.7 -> 226.4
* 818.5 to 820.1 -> 235.3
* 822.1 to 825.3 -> 234.7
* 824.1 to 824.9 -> 239.4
